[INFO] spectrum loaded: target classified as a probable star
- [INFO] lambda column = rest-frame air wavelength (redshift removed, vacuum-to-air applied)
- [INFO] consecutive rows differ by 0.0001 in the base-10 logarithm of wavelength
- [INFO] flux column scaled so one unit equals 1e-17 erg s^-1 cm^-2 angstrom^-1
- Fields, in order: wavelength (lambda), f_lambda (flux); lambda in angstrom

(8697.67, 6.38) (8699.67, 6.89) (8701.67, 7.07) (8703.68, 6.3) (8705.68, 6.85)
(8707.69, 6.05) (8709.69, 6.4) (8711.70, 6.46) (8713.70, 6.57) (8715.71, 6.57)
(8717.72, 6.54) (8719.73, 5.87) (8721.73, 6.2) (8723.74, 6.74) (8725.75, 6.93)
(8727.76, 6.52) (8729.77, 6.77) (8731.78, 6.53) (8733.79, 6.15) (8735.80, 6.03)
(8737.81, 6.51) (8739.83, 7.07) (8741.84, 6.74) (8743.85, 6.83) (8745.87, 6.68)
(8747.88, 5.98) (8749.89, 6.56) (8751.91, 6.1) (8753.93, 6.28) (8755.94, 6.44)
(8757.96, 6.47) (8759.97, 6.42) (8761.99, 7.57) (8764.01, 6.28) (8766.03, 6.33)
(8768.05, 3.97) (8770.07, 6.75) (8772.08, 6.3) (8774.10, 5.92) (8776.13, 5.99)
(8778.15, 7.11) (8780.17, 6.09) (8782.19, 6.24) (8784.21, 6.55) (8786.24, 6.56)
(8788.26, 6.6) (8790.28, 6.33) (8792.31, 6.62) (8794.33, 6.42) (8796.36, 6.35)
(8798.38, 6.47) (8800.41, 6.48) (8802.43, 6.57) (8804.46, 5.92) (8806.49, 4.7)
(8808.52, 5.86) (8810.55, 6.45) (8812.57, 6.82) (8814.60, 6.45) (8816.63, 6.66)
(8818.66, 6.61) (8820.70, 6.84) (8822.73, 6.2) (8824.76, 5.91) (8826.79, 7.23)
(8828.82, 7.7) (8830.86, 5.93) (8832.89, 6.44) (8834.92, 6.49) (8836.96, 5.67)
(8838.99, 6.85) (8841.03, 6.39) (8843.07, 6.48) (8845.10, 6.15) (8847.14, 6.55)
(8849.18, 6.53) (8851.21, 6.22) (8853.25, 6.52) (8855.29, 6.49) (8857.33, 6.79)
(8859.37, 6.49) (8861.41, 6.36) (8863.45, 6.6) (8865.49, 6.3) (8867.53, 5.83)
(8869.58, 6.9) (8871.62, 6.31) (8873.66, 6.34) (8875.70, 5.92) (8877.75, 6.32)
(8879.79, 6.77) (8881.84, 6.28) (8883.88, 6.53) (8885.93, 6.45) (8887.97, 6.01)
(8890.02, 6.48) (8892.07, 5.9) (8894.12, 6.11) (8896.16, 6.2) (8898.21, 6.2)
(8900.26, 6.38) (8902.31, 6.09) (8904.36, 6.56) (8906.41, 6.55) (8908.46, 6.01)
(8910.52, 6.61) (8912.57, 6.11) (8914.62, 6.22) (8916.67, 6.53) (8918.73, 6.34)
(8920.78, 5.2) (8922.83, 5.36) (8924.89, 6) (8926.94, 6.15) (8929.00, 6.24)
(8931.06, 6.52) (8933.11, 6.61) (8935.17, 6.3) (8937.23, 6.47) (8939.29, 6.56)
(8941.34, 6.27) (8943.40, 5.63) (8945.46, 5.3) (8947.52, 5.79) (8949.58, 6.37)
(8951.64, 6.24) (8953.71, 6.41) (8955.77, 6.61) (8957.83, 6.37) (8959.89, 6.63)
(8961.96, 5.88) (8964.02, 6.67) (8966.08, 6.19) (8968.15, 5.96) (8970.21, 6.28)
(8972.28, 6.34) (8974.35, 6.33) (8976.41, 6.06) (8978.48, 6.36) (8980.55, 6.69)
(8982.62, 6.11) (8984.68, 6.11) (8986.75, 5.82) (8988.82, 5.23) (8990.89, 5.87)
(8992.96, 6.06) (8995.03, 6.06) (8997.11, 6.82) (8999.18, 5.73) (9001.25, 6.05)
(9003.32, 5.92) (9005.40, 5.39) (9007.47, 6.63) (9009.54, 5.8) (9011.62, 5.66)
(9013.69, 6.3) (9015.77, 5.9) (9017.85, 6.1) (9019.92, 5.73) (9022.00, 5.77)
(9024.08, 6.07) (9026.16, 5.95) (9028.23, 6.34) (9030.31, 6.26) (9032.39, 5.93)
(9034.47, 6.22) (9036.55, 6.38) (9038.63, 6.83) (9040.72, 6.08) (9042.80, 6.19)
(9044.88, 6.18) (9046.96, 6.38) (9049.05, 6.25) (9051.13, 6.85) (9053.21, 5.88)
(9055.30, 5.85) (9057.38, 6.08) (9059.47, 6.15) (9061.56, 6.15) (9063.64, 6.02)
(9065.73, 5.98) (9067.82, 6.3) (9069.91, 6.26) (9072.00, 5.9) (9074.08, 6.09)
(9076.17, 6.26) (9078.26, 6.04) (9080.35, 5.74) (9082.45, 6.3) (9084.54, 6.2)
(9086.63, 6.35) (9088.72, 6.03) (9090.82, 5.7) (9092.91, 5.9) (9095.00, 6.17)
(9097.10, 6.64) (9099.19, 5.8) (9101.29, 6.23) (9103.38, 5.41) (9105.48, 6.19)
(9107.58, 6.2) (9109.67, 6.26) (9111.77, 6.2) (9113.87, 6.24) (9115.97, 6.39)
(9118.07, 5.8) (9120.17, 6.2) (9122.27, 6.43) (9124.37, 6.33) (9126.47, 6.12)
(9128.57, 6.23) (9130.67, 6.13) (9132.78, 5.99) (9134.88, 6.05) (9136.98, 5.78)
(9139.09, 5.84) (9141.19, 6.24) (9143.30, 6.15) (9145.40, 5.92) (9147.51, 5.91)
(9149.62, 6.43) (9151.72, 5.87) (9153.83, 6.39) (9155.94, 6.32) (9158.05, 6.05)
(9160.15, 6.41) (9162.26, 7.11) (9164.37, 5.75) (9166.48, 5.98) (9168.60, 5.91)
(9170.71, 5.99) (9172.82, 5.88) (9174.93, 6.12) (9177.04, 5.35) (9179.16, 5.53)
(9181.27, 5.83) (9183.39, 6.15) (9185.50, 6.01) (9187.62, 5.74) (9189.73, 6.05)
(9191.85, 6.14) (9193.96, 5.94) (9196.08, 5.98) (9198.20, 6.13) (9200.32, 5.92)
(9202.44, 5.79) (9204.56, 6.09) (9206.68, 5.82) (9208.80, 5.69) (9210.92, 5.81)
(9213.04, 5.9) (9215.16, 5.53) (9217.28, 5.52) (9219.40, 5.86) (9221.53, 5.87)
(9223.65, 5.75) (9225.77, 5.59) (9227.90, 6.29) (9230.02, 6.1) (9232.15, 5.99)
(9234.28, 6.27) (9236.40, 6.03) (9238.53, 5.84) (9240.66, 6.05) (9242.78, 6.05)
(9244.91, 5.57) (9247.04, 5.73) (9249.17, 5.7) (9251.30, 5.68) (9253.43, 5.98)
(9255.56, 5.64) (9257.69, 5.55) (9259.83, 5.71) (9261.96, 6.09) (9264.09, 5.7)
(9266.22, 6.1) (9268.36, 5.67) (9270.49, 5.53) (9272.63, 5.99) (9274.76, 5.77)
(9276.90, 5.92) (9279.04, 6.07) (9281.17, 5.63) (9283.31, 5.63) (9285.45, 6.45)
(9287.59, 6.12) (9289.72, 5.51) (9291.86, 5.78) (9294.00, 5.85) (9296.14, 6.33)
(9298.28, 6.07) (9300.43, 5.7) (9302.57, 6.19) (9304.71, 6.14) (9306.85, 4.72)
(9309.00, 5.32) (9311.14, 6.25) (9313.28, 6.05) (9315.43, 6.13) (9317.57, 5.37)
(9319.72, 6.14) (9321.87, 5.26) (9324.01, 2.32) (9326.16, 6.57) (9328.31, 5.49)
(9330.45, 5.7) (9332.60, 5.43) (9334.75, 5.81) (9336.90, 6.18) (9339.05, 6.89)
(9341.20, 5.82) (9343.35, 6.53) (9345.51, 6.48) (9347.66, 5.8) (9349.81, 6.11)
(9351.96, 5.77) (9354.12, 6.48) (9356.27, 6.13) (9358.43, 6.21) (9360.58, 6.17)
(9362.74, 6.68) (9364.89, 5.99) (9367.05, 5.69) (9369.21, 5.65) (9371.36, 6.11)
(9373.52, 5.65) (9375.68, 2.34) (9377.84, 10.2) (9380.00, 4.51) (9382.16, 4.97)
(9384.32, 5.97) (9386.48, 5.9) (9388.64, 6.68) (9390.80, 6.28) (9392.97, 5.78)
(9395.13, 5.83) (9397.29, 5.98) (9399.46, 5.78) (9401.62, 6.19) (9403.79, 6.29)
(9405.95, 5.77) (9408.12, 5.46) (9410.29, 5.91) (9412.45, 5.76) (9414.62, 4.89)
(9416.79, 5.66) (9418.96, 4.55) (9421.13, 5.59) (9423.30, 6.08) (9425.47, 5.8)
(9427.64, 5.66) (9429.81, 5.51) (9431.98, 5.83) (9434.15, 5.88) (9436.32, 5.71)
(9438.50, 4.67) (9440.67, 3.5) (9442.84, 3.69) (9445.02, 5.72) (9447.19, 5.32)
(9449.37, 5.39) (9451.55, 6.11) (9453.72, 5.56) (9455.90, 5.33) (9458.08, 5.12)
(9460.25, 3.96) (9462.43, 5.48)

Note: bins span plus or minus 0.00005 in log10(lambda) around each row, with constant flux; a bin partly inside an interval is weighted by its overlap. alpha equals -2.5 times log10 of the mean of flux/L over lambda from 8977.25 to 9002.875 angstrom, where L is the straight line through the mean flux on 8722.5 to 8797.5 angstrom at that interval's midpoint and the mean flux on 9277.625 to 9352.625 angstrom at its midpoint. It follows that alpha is 0.02 mag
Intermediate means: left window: 6.42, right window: 5.82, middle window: 6.07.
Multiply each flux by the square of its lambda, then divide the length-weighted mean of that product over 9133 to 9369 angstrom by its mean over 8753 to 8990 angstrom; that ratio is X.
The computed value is 1.0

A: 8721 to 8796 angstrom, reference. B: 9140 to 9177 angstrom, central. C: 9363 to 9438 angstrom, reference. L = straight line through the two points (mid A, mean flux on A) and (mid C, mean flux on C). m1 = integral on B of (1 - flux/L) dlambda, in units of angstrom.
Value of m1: -0.7 angstrom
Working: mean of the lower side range 6.42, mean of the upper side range 5.76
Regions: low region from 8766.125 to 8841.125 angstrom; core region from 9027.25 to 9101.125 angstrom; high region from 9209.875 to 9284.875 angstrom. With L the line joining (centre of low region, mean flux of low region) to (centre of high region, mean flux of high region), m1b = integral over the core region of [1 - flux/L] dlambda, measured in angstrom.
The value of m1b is -1.47 angstrom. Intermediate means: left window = 6.34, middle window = 6.16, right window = 5.84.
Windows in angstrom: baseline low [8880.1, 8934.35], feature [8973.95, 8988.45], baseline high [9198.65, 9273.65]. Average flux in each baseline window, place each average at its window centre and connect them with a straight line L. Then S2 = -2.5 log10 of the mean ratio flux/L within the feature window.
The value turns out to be 0.00 mag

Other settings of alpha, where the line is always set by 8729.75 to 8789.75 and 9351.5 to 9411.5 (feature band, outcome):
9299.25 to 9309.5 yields 0.069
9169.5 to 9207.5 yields 0.030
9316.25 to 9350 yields 0.044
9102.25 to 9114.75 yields 0.010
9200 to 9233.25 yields 0.040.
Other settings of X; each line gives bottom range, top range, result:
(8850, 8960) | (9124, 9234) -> 1.01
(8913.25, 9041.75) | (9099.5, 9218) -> 1.02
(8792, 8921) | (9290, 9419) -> 1.02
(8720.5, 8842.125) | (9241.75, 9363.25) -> 1.02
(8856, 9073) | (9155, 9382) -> 1.02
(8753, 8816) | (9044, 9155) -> 1.04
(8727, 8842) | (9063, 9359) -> 1.02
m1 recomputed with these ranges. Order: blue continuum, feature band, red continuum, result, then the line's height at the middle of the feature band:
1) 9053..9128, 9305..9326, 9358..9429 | 1.84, 5.89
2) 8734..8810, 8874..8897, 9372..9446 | -0.29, 6.19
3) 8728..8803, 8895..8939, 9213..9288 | 0.06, 6.23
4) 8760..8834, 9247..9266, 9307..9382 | 0.48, 5.92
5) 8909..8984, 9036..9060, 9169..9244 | -0.65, 6.09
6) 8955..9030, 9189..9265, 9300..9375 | 0.69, 5.92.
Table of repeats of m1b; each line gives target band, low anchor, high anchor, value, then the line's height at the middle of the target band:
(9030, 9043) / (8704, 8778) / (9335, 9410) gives -0.12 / 6.22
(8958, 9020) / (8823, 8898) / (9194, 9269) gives 1.12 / 6.21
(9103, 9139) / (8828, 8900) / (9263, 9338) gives -0.70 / 6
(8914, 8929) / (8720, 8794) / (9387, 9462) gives 0.51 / 6.19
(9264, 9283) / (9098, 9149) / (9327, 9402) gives 0.63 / 6.02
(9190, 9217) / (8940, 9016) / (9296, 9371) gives 0.31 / 5.96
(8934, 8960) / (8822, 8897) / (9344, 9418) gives 0.42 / 6.32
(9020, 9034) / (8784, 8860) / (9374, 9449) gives 0.21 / 6.13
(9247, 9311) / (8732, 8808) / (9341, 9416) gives 1.96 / 6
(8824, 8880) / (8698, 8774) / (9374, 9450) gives -1.31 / 6.3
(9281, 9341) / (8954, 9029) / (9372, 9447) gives -0.46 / 5.71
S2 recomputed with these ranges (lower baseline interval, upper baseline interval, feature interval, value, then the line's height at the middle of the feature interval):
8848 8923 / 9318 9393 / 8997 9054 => 0.010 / 6.18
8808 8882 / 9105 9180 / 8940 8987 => 0.020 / 6.32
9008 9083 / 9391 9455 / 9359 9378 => -0.047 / 5.61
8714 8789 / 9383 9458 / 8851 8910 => -0.016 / 6.25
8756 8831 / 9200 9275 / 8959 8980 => -0.020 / 6.16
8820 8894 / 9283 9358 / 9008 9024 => 0.053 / 6.22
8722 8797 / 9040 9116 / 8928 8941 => -0.031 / 6.26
